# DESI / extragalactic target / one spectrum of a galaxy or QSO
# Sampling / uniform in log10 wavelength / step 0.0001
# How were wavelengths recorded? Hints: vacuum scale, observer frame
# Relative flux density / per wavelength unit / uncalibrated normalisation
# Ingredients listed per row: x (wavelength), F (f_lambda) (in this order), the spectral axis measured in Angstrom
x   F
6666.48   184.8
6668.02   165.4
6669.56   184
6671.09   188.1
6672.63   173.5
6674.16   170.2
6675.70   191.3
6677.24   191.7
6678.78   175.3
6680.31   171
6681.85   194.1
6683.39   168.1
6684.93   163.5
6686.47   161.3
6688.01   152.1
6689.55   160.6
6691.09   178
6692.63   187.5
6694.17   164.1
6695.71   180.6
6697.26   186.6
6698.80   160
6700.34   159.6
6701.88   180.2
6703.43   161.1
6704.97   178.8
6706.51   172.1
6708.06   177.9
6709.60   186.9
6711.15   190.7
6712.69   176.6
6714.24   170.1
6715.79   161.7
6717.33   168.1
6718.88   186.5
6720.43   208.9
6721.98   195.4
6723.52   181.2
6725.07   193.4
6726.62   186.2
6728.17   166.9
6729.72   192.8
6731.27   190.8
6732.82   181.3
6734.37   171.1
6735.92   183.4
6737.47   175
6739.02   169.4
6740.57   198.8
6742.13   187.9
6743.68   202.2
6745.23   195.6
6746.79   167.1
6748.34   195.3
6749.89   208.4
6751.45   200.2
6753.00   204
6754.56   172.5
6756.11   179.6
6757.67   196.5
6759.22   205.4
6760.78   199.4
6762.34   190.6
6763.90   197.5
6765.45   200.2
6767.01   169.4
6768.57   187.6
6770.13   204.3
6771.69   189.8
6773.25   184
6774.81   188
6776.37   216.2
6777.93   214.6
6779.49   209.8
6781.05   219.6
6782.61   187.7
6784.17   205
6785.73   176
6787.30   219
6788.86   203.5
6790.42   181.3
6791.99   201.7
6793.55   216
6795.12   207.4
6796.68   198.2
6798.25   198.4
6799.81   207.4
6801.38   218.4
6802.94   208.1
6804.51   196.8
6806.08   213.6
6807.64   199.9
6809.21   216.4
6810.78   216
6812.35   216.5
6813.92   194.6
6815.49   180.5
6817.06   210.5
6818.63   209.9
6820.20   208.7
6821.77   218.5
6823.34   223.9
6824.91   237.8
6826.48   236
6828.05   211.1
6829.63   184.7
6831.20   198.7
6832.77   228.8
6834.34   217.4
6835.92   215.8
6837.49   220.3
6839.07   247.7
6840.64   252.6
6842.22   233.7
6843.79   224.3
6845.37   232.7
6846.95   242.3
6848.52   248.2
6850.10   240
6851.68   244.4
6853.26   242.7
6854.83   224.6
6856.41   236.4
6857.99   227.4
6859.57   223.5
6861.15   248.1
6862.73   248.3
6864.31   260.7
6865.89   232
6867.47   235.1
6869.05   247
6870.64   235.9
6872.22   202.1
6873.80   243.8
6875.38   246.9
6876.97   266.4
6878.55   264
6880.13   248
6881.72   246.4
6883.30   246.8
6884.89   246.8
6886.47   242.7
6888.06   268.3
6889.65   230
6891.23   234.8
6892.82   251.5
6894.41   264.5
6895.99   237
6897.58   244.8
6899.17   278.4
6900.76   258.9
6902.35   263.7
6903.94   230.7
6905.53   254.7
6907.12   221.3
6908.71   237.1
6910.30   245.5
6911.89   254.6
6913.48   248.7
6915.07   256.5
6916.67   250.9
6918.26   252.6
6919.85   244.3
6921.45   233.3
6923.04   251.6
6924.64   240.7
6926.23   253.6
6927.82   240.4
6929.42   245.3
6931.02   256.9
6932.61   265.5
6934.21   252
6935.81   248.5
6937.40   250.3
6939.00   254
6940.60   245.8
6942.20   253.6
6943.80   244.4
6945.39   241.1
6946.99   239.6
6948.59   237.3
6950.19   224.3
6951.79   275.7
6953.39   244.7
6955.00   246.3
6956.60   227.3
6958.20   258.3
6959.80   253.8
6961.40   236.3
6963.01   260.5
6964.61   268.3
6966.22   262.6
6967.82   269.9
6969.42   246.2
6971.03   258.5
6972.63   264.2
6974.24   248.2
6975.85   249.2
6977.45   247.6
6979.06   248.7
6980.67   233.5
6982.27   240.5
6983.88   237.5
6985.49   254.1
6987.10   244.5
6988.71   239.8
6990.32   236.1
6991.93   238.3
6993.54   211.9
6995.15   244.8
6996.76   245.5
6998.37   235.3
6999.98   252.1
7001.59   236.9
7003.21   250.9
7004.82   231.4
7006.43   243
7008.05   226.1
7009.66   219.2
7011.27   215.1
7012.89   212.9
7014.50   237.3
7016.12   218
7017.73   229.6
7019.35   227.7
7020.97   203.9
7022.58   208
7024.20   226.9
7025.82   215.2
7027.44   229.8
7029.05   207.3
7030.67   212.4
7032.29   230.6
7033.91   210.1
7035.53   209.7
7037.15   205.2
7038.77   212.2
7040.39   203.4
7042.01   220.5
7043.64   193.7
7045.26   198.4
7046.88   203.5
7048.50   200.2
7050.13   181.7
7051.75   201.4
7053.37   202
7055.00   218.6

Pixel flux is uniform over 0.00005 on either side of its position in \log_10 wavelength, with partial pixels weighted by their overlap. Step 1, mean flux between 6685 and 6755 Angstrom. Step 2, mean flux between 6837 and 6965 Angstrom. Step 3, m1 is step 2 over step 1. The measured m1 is 1.4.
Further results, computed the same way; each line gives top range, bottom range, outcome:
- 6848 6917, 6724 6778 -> 1.29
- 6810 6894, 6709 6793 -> 1.22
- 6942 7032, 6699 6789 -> 1.27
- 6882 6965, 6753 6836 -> 1.22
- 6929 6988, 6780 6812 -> 1.22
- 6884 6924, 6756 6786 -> 1.26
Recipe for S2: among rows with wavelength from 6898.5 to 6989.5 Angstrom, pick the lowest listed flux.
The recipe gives 221.3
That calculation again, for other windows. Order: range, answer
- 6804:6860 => 180.5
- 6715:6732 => 161.7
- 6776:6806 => 176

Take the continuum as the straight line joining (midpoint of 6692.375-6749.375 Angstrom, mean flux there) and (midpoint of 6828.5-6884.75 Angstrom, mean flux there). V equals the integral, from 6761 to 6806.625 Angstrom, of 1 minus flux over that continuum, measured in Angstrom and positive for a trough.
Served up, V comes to 1.4 Angstrom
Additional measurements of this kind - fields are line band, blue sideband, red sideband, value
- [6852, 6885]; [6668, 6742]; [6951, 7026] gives -4.3 Angstrom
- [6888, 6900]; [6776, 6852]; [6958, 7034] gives -1.4 Angstrom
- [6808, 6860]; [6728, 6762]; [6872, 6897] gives 0.7 Angstrom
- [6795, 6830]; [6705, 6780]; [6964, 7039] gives -1.5 Angstrom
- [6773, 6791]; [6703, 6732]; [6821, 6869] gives 0.5 Angstrom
